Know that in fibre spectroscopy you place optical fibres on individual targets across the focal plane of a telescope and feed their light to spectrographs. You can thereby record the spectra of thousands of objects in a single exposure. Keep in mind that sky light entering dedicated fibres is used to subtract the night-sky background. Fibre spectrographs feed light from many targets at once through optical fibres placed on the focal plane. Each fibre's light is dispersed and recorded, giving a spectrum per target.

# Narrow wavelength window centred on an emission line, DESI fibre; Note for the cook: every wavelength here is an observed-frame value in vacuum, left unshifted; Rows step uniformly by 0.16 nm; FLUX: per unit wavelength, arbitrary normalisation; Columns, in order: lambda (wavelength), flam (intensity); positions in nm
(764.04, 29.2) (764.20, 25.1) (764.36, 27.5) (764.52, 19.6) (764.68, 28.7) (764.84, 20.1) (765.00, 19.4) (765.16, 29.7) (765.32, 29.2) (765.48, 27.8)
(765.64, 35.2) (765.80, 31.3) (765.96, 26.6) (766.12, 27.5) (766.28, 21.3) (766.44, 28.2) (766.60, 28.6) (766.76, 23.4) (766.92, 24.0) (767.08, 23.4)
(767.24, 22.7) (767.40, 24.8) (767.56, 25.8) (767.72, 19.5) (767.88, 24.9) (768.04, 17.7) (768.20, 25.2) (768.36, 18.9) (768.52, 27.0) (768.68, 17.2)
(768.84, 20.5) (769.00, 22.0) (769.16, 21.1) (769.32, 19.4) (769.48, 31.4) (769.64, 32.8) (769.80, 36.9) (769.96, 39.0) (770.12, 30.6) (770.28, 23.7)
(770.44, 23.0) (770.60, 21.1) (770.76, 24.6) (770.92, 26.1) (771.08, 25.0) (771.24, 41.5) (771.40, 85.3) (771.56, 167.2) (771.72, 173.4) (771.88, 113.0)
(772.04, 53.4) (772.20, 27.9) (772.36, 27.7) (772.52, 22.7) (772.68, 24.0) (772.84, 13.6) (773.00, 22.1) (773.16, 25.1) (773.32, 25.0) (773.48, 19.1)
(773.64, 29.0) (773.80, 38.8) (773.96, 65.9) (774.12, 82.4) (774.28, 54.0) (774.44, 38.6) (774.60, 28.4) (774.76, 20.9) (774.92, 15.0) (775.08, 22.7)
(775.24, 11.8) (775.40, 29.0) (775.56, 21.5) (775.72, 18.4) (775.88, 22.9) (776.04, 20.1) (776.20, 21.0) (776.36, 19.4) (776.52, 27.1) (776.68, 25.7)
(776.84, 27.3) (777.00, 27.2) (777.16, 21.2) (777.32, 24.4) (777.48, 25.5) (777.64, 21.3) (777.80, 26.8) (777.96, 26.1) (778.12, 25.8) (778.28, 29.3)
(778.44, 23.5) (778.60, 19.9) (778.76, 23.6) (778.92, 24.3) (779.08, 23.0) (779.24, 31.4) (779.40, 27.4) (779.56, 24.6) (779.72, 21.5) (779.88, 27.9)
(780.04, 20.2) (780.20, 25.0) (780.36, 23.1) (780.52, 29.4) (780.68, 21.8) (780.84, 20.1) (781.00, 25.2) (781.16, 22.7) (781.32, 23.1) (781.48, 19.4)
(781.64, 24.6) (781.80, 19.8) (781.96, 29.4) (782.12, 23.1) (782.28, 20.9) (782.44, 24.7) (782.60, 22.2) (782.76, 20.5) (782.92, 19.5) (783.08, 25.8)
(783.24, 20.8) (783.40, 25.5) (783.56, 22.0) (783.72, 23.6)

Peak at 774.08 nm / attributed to [N II] 6583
